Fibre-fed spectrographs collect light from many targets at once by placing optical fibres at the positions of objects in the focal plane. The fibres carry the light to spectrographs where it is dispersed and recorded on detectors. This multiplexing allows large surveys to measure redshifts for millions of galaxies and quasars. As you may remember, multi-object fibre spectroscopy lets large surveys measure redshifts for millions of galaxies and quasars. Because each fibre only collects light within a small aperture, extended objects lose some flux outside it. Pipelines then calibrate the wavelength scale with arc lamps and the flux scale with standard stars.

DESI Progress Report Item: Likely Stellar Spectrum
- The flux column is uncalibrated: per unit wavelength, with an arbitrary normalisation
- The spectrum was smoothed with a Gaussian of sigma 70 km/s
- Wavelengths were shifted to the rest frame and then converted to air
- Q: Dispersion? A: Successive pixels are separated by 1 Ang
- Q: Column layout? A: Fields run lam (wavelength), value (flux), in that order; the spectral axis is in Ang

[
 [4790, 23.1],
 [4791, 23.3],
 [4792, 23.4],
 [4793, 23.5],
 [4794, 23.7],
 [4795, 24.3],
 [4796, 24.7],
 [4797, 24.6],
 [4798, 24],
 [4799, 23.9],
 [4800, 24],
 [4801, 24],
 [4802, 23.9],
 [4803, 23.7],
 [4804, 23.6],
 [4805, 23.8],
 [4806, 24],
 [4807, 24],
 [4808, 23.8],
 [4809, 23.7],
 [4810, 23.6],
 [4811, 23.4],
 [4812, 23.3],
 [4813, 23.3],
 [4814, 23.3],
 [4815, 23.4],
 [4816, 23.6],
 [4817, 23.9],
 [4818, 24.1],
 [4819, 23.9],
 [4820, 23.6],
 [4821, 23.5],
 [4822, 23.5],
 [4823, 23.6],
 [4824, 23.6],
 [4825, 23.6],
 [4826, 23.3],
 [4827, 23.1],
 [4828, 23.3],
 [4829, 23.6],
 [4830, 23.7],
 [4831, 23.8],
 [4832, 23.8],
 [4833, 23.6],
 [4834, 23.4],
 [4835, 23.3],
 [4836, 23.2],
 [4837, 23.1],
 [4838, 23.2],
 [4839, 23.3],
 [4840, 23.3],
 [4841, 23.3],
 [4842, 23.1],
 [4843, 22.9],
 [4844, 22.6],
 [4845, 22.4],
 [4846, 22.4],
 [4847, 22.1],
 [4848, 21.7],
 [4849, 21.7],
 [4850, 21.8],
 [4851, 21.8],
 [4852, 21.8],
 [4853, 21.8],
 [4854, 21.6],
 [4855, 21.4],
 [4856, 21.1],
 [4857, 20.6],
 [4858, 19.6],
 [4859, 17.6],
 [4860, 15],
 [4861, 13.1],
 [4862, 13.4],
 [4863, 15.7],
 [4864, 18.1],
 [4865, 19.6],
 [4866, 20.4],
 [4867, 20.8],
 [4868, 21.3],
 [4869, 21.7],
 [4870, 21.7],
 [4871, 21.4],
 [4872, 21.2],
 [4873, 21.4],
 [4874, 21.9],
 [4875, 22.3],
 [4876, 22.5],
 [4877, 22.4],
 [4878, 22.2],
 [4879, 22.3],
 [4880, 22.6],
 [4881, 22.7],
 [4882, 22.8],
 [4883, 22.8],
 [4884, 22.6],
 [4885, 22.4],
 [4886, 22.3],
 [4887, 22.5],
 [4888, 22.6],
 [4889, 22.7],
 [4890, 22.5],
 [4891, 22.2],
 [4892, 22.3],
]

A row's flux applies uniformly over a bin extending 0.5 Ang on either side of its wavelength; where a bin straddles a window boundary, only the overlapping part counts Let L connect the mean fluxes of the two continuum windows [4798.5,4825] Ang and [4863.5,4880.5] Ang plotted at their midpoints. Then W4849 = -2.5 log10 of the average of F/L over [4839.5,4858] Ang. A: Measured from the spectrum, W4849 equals 0.014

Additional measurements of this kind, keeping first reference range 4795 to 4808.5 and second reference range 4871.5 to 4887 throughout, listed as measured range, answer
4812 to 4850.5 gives 0.01 mag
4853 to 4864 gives 0.25 mag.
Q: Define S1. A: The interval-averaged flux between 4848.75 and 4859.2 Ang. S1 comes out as 21.1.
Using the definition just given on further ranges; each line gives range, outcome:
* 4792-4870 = 22.4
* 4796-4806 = 24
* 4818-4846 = 23.4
